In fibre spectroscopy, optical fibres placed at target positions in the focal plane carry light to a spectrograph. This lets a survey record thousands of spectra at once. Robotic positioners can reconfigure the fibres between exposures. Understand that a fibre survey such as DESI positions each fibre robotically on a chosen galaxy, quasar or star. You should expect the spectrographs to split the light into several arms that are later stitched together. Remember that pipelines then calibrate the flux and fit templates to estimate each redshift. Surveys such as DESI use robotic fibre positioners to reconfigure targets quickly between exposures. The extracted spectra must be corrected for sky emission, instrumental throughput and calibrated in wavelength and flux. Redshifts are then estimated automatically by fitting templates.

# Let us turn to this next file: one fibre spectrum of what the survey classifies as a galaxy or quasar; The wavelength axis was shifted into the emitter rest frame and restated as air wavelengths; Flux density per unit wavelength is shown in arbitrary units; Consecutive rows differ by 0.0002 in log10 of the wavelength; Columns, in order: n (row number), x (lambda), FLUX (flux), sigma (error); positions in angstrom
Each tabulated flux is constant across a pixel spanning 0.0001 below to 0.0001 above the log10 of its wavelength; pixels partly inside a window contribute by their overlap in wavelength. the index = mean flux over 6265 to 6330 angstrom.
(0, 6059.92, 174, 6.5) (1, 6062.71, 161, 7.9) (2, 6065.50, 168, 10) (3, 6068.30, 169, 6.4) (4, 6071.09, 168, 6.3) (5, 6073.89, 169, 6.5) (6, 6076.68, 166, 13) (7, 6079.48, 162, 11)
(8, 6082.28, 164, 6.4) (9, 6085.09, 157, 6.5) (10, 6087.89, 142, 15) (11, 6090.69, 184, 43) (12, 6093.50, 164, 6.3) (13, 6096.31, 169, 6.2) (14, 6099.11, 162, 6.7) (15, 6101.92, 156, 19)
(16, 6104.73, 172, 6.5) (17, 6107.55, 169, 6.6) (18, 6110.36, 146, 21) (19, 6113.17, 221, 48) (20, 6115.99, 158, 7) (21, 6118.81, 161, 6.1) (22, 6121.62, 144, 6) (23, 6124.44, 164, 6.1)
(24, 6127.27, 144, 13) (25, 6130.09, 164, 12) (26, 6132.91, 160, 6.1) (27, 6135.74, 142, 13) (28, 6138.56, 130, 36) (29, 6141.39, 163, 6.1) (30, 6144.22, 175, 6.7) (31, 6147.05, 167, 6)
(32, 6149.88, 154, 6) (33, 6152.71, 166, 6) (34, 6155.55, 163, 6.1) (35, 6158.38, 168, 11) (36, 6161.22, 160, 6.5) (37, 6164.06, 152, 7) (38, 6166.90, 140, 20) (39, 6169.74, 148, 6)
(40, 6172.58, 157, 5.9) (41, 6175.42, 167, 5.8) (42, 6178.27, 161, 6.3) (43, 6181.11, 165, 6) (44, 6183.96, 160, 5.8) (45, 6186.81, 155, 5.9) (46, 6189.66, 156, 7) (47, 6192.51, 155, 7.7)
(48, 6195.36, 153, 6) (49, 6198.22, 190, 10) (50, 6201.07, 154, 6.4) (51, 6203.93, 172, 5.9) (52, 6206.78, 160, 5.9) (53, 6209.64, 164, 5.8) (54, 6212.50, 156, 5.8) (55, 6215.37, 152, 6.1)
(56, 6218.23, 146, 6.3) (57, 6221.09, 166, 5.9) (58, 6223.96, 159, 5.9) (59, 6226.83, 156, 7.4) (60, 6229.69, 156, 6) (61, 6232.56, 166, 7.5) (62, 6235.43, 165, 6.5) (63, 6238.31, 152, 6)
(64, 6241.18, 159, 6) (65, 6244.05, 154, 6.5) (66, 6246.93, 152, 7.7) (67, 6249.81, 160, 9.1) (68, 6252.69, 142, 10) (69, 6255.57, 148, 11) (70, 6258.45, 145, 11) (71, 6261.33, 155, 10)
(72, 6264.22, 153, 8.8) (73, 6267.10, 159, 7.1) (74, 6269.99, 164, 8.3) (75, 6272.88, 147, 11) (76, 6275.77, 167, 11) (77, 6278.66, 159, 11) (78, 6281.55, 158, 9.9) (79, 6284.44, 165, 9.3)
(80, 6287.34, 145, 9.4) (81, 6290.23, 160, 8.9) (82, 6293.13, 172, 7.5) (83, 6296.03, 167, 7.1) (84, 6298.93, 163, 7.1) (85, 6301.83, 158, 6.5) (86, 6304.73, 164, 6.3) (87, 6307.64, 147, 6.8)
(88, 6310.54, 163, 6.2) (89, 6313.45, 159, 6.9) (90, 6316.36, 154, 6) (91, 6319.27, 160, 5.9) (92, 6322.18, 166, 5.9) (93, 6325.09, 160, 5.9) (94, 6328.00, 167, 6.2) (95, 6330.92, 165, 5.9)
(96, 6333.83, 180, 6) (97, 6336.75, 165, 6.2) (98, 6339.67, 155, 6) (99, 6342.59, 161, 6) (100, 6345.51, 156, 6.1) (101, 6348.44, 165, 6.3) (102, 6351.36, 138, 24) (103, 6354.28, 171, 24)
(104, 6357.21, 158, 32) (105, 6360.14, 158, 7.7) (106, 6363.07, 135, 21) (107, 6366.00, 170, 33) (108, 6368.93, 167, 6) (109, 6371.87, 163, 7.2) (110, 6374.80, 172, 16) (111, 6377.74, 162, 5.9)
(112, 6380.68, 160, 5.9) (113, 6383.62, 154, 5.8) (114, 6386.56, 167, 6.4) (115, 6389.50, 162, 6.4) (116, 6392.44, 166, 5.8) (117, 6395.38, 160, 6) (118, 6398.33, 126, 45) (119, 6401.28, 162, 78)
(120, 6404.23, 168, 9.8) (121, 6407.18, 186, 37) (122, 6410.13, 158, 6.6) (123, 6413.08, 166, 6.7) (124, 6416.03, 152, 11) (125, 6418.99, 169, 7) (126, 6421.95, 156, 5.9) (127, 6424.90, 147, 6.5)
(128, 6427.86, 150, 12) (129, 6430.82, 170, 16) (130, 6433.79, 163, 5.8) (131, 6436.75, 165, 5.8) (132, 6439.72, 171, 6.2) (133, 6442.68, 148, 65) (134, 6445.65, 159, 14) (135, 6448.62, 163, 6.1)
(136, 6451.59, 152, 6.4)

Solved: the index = 160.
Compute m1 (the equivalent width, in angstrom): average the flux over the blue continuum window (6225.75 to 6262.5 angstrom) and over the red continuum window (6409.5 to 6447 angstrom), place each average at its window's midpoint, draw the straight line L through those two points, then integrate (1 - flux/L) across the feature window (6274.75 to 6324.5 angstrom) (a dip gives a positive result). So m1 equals -1.3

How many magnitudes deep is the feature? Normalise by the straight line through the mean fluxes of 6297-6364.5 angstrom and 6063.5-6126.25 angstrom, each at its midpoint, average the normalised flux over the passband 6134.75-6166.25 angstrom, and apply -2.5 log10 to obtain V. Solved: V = 0.039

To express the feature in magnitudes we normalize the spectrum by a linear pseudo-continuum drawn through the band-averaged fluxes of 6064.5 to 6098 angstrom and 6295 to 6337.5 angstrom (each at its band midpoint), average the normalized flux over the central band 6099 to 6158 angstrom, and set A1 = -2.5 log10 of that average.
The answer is 0.02 mag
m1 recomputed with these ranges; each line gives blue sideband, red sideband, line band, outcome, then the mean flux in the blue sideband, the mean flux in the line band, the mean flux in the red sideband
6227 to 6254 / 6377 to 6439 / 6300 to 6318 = 0.0 angstrom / 156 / 158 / 161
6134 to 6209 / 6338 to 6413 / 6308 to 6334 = -0.4 angstrom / 159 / 162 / 160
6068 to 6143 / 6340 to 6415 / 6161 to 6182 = 0.7 angstrom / 162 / 156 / 160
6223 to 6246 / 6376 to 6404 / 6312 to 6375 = -1.1 angstrom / 158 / 161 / 158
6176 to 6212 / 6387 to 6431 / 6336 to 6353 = 0.4 angstrom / 162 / 156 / 160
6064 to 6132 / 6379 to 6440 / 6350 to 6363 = 0.6 angstrom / 164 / 154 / 161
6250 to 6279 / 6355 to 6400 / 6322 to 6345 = -1.1 angstrom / 154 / 164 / 159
